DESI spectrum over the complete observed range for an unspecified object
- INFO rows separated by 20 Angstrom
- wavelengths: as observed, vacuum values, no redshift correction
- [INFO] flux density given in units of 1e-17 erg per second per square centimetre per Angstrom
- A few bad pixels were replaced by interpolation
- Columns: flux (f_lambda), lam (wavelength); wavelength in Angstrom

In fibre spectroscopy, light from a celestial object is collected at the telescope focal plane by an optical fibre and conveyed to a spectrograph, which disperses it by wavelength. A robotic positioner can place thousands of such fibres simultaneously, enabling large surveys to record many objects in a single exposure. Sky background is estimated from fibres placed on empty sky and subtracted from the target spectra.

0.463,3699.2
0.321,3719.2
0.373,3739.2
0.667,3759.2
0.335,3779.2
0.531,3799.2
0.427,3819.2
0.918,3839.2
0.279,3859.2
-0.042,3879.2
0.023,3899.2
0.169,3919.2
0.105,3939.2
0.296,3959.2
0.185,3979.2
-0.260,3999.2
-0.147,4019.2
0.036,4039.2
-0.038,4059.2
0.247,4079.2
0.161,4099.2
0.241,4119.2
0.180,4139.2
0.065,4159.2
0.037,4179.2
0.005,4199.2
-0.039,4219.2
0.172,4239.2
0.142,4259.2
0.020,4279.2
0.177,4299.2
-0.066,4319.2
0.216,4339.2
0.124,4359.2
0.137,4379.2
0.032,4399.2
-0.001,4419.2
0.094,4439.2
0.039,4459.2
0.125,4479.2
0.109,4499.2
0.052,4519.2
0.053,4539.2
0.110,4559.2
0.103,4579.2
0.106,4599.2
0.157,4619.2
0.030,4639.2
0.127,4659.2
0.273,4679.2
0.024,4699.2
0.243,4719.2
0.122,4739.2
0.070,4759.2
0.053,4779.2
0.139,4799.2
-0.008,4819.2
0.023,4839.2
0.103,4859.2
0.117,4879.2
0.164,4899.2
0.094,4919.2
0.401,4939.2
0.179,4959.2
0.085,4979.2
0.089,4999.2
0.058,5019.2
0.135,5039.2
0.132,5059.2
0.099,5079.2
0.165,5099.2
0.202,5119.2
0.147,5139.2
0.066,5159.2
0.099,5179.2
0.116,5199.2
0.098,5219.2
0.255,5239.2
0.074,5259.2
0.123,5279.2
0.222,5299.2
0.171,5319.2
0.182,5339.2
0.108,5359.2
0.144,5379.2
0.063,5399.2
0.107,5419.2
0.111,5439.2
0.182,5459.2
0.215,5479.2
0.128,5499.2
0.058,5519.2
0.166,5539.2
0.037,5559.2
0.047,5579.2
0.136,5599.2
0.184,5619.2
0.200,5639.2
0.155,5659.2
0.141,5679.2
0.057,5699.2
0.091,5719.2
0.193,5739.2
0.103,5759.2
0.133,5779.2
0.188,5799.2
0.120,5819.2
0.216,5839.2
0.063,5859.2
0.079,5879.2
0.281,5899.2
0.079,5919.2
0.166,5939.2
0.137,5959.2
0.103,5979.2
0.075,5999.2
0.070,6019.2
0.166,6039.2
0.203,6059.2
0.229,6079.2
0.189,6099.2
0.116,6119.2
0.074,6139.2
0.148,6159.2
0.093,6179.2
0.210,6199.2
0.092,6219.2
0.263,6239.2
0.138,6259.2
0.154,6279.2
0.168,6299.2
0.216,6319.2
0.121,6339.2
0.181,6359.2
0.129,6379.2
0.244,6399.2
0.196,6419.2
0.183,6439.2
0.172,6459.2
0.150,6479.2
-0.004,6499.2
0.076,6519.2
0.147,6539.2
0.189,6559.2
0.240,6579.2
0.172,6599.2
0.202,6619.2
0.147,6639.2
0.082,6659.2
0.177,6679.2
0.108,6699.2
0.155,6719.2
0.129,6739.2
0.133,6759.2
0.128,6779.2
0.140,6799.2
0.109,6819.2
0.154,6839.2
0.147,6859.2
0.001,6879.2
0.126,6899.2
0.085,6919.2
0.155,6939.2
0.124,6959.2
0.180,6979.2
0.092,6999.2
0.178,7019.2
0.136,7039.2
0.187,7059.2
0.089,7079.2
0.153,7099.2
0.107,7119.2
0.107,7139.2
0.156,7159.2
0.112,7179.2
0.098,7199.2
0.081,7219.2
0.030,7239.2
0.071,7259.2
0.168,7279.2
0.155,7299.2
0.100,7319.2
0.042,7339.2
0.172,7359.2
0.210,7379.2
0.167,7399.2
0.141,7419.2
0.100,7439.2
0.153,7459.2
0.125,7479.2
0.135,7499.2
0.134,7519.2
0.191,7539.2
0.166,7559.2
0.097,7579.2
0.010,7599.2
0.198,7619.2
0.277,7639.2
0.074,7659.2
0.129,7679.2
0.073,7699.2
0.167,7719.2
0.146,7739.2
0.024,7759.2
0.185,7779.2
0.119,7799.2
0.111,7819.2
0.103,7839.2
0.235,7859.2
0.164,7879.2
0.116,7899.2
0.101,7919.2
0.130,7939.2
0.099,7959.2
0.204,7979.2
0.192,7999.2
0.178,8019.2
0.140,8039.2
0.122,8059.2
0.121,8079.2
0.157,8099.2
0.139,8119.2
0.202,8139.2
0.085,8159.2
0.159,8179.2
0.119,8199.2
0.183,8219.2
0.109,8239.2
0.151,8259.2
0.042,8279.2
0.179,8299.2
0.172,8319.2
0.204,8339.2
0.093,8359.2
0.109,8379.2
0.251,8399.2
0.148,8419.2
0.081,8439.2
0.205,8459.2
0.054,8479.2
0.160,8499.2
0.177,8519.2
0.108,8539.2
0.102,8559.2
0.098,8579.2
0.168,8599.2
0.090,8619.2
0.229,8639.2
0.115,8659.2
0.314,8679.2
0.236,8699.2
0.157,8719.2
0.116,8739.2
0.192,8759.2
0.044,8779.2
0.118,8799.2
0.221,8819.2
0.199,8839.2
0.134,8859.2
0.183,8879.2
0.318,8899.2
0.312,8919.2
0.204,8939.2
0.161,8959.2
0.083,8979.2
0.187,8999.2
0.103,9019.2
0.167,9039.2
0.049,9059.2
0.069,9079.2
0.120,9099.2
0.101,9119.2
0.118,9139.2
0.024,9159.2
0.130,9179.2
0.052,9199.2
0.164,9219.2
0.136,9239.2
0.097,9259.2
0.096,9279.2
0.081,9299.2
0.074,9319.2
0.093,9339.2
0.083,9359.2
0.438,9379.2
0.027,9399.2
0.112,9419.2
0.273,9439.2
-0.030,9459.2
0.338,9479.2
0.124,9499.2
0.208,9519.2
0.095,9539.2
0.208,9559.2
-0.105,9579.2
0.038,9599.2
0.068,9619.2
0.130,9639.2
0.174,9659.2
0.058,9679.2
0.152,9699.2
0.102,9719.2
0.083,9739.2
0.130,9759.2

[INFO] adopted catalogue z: 0.32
